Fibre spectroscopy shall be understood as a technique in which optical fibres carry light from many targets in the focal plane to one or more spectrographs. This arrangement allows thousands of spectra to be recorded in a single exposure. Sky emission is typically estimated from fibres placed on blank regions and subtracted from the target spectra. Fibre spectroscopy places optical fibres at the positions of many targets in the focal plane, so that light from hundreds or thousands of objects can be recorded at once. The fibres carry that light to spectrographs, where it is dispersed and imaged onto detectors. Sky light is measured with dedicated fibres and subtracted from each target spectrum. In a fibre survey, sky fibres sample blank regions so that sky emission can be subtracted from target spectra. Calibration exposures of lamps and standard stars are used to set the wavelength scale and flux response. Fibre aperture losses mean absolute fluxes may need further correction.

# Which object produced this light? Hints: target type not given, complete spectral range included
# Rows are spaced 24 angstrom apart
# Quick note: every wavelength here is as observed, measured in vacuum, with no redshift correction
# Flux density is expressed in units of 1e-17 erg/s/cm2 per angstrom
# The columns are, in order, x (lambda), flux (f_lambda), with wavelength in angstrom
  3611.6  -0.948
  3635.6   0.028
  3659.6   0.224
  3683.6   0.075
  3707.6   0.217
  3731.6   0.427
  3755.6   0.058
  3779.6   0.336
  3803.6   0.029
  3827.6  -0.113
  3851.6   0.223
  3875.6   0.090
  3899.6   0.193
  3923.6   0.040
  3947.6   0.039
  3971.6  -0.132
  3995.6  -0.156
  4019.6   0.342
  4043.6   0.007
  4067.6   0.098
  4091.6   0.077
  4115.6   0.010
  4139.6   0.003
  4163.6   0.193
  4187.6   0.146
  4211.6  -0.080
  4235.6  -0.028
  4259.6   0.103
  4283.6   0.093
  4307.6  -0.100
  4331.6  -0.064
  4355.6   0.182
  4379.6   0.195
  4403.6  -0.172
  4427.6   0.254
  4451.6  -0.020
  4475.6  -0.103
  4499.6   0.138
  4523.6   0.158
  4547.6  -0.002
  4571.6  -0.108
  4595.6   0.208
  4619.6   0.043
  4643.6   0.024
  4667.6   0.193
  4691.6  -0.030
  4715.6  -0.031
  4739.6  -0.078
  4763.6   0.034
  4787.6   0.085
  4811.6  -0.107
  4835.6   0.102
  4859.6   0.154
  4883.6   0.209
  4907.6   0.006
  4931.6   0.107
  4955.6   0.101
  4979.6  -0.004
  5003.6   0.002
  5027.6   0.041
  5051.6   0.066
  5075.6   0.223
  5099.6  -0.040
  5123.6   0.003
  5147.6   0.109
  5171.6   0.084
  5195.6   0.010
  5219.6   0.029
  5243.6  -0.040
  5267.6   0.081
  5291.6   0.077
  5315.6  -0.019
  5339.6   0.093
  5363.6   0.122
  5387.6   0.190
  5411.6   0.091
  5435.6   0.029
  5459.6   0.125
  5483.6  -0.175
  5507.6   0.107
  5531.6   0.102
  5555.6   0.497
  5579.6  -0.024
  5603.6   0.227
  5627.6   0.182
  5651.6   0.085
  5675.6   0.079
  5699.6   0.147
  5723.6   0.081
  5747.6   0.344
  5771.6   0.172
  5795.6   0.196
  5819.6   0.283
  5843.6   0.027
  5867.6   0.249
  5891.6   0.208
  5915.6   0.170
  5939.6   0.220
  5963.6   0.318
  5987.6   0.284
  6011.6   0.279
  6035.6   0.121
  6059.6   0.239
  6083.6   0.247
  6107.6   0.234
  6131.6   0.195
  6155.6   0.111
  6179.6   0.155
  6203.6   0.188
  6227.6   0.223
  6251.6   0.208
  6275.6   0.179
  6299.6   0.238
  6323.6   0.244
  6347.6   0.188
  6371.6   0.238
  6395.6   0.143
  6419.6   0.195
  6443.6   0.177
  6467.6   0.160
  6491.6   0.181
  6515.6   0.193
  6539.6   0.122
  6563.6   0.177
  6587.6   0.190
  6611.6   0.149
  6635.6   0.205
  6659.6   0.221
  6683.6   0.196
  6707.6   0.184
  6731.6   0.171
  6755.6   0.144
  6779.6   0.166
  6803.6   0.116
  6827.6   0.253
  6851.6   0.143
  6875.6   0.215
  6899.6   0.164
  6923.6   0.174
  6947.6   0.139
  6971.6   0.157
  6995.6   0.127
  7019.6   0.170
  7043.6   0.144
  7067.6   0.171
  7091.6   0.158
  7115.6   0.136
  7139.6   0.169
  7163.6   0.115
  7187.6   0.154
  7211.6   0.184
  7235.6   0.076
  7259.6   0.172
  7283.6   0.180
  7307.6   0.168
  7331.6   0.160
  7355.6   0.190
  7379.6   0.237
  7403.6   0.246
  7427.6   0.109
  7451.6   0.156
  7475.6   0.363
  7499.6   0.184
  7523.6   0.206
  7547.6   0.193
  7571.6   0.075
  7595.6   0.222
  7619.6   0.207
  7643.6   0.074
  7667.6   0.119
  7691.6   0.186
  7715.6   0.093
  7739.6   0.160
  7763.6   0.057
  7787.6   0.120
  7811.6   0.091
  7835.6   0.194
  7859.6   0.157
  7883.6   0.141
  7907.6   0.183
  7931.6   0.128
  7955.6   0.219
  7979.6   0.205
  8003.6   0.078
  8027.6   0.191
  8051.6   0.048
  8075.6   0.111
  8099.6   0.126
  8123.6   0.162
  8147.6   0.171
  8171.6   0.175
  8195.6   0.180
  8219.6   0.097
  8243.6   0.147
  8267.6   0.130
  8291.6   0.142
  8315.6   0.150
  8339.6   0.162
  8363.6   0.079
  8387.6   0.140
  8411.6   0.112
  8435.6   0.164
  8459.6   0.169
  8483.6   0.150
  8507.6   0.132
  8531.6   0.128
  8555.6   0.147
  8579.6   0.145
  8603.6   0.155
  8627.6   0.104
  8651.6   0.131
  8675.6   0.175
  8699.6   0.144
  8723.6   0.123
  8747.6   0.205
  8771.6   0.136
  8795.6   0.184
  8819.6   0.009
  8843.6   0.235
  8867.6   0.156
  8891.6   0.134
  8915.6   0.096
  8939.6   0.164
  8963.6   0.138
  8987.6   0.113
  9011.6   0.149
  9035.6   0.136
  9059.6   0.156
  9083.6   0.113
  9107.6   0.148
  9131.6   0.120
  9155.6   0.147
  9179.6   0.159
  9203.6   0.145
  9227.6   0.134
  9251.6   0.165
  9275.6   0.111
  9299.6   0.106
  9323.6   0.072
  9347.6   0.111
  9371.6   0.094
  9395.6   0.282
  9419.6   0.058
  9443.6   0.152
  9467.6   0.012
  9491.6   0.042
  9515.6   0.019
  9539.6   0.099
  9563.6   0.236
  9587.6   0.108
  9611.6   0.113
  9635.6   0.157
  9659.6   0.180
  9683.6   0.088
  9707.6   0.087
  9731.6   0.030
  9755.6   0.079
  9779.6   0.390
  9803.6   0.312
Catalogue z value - 0.49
